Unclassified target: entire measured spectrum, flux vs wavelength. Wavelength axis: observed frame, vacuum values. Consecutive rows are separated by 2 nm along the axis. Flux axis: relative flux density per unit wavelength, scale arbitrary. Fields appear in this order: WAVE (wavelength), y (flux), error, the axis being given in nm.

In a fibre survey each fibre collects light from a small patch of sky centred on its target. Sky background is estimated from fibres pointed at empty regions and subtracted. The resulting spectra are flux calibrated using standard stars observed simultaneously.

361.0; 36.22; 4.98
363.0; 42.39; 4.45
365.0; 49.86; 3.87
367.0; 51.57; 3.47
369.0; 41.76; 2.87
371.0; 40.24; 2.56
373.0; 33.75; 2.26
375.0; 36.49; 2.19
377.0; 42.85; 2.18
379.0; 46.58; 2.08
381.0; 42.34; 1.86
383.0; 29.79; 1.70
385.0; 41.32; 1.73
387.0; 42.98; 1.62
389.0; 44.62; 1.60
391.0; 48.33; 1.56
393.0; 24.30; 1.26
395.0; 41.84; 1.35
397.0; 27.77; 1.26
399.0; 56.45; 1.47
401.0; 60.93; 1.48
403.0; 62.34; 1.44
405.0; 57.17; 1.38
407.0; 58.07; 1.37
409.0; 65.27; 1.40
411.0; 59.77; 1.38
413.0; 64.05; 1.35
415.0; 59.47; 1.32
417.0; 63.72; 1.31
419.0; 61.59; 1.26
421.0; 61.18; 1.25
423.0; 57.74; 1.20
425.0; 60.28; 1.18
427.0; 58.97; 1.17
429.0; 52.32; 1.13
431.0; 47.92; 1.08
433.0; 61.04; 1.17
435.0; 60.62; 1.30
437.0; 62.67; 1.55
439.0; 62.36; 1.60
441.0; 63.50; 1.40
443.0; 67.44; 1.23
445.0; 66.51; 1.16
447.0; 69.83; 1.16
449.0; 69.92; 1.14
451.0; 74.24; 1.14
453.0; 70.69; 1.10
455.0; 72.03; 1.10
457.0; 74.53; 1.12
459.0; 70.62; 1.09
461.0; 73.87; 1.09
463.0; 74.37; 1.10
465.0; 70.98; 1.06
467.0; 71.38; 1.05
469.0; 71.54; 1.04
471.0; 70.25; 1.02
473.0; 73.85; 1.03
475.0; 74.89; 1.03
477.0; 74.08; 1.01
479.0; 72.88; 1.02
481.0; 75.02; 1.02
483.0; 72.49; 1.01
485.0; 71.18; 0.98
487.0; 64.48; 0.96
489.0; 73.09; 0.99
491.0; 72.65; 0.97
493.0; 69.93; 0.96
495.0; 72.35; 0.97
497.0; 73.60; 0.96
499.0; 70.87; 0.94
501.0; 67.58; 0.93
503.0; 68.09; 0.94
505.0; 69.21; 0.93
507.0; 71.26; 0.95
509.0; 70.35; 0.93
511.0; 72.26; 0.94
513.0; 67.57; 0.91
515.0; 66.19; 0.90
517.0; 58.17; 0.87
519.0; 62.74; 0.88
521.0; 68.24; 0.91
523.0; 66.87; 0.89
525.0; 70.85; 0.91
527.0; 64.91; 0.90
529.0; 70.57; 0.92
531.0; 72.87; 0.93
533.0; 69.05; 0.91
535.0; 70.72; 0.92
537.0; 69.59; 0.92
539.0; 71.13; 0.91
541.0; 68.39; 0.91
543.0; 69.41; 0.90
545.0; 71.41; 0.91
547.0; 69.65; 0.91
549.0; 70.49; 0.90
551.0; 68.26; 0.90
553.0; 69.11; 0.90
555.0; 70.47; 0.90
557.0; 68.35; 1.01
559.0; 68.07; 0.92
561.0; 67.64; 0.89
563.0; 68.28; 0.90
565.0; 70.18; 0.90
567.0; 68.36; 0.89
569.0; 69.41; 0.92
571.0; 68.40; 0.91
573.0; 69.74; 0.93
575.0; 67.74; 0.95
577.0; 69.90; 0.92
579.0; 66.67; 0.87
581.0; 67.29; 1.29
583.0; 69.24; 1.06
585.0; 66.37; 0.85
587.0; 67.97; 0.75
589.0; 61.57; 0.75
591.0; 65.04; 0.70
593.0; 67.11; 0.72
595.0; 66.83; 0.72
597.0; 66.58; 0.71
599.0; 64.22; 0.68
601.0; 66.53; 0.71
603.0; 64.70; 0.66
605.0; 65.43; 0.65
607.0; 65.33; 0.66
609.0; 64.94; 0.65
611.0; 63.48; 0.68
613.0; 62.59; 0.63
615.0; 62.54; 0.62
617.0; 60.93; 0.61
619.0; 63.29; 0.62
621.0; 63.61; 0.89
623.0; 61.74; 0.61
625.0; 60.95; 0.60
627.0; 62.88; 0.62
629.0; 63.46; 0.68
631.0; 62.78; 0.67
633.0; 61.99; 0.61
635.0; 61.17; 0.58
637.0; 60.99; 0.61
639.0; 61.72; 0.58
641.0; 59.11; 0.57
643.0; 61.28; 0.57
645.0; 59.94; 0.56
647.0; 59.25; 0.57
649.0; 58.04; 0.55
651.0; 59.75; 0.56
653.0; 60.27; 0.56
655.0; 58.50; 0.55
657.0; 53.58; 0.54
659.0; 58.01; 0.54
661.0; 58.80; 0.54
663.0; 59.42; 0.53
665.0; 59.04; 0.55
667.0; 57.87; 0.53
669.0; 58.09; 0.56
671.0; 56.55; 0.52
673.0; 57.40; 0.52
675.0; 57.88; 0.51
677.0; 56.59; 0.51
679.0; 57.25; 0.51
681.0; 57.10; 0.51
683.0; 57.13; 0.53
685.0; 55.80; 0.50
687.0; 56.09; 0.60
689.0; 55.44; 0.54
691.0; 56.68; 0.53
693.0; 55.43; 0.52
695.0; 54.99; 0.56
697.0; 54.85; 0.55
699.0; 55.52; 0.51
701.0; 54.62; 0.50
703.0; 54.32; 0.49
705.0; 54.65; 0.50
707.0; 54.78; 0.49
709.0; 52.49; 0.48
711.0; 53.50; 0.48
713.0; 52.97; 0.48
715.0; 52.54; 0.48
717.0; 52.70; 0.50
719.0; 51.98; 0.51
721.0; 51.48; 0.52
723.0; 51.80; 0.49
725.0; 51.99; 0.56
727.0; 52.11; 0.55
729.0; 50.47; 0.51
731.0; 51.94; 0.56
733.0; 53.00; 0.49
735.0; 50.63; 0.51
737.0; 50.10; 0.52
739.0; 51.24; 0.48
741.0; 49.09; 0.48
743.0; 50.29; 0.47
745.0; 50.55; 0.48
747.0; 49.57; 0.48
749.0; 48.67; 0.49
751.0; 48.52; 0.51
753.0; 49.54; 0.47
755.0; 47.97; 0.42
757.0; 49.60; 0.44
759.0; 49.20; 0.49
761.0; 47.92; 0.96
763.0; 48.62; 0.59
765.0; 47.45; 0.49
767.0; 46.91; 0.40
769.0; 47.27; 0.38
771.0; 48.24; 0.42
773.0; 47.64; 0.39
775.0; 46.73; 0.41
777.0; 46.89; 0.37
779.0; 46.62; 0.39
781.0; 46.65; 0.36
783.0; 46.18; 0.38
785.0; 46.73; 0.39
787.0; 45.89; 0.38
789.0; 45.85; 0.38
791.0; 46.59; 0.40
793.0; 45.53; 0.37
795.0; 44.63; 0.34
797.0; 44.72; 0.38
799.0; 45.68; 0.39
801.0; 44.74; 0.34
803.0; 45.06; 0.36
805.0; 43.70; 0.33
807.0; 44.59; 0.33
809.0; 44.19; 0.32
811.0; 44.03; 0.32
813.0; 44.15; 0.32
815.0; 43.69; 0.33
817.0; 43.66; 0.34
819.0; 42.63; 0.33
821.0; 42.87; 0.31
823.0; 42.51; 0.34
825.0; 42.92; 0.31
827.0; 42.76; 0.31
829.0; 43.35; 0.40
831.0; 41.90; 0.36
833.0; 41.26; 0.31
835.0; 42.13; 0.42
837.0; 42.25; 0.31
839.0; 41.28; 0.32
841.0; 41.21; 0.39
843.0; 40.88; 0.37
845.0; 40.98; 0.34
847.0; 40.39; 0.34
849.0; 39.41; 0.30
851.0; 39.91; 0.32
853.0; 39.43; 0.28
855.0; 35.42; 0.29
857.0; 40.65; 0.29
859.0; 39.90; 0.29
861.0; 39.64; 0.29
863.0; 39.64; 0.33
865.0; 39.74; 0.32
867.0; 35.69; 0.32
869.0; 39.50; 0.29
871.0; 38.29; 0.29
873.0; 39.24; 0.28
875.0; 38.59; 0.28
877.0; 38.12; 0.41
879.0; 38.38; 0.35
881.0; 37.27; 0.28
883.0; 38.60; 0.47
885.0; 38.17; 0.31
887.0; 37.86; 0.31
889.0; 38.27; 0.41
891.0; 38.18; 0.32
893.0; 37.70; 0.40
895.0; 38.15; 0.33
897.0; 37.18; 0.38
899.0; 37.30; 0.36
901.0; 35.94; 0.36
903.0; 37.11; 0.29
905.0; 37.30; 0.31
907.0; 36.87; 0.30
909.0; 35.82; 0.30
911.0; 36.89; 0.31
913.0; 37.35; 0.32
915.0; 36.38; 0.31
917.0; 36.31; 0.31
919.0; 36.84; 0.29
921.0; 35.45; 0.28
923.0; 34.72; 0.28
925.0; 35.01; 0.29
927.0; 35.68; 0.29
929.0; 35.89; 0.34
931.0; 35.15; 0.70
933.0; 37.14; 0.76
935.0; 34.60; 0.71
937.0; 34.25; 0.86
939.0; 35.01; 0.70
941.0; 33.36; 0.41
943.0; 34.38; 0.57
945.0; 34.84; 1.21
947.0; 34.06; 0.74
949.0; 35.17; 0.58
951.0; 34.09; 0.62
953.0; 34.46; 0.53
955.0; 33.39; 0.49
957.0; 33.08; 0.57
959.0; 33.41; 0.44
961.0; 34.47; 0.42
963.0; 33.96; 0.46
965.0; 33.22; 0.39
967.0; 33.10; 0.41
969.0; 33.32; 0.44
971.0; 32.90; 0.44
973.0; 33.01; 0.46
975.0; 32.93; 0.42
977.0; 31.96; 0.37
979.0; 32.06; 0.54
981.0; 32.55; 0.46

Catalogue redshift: 0.000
